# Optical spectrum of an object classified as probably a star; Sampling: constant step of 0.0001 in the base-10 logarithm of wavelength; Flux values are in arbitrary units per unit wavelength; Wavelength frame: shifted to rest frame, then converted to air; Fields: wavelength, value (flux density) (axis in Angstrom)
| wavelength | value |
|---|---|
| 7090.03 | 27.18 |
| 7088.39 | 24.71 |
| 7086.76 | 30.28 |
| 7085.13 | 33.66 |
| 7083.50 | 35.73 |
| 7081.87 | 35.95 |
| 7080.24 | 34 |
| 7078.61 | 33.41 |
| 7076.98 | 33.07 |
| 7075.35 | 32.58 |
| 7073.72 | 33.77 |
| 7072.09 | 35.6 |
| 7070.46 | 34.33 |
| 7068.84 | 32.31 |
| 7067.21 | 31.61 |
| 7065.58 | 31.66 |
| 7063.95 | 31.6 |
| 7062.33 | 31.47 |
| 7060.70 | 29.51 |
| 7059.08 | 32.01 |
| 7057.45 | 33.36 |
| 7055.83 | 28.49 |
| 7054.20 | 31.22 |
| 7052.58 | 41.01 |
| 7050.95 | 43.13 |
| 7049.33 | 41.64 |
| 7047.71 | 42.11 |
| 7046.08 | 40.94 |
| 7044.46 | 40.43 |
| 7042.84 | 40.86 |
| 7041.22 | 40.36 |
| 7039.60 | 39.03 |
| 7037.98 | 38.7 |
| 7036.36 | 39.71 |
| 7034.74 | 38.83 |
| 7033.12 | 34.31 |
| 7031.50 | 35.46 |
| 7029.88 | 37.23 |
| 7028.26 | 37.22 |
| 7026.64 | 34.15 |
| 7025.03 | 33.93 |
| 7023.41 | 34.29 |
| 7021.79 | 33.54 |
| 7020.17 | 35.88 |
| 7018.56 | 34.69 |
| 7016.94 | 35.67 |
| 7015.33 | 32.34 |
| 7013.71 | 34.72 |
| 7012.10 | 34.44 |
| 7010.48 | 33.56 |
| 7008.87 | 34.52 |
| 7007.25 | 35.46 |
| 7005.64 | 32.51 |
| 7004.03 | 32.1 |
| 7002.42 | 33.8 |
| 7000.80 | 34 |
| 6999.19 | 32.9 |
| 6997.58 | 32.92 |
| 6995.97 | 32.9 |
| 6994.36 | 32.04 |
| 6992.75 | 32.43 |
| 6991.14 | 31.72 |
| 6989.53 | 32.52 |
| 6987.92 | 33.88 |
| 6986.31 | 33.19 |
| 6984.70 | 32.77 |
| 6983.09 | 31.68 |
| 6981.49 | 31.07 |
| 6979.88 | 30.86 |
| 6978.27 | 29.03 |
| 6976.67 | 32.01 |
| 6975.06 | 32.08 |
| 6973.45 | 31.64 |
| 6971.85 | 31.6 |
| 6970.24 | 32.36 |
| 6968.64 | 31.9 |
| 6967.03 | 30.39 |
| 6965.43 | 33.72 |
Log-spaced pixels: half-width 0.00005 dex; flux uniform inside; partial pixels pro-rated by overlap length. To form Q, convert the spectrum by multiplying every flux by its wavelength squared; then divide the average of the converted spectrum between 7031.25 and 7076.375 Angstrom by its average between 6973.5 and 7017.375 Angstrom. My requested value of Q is 1.1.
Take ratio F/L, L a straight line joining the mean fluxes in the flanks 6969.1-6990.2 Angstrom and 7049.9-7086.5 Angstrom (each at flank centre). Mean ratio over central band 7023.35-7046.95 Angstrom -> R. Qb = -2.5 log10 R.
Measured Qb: -0.15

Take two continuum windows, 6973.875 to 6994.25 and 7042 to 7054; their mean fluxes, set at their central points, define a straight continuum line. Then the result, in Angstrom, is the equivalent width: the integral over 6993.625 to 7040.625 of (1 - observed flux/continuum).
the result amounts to 2.2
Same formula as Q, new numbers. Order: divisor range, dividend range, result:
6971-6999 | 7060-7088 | 1.05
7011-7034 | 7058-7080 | 0.95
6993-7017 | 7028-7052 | 1.19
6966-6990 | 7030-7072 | 1.16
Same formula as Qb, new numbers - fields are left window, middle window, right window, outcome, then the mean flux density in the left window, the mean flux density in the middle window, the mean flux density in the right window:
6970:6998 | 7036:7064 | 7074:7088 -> -0.130 mag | 32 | 37.1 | 33.3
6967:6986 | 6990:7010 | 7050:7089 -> -0.039 mag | 31.5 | 33.1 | 33.2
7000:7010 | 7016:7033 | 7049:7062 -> -0.033 mag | 33.7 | 35.1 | 34.7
